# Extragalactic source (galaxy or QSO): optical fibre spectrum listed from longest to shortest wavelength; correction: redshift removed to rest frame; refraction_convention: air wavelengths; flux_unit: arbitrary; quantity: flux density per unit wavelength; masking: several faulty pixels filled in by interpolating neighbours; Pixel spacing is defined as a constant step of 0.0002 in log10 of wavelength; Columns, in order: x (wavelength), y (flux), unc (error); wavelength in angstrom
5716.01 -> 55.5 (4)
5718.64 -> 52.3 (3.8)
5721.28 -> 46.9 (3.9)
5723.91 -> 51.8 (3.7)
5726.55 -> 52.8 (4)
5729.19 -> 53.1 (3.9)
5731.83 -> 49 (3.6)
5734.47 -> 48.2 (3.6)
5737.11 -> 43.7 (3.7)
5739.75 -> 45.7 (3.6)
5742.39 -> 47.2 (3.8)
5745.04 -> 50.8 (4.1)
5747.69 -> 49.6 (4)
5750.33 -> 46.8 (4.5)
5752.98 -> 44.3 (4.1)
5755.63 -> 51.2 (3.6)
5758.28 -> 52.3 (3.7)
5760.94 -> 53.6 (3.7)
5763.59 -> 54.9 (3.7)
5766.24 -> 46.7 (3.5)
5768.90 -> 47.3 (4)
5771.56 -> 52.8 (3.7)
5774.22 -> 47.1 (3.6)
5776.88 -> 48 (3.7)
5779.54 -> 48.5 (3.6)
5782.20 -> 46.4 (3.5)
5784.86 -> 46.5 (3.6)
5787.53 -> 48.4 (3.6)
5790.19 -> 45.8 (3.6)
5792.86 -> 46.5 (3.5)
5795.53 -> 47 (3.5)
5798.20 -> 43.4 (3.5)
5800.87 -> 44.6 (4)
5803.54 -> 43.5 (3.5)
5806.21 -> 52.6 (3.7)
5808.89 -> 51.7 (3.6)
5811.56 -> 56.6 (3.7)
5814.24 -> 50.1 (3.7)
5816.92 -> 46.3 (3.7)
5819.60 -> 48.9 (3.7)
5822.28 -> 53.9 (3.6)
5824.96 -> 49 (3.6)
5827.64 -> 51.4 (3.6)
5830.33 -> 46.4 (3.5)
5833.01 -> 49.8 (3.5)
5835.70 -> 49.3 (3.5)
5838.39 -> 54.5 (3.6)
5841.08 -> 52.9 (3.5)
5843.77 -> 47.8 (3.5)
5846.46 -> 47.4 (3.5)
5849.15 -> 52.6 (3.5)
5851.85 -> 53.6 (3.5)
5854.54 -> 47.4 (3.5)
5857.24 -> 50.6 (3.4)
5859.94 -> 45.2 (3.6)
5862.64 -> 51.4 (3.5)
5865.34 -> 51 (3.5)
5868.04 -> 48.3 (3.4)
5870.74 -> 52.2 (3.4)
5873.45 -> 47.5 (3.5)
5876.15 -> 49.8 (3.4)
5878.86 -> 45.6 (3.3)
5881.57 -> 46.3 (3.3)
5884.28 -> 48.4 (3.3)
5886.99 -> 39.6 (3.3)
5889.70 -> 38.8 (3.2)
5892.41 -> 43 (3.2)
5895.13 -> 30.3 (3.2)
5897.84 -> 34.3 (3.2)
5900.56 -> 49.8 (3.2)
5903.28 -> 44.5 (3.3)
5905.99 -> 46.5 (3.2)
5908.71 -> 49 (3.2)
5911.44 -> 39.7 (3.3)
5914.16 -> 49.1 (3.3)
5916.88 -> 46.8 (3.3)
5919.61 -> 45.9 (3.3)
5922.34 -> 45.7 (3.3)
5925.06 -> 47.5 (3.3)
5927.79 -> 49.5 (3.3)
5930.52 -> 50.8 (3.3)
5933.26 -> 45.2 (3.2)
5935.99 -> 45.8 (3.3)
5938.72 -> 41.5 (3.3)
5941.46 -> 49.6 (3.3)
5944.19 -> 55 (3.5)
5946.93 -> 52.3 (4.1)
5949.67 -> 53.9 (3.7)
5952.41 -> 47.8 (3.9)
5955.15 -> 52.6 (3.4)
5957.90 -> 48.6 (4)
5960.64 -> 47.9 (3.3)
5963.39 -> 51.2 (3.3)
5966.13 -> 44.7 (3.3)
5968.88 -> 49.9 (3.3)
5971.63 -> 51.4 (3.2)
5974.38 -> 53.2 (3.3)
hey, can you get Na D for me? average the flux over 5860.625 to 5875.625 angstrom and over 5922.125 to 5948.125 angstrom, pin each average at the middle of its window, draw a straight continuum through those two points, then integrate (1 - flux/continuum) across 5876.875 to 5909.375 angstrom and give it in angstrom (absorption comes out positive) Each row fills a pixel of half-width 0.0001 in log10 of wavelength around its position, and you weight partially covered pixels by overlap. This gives 4.2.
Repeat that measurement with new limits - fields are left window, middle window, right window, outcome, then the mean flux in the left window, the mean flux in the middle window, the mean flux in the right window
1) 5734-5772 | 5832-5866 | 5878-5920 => -3.65 angstrom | 48.9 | 50.2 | 43.5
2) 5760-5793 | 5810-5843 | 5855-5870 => -1.13 angstrom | 48.7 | 50.7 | 49.3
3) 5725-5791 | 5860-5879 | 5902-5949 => -0.57 angstrom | 48.9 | 49.4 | 47.4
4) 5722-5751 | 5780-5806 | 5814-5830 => 1.72 angstrom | 49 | 46.2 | 49.7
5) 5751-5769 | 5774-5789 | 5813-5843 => 0.79 angstrom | 50.1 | 47.5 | 50.2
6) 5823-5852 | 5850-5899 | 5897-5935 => 2.65 angstrom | 50.4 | 45.8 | 46.2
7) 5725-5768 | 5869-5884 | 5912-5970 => 0.16 angstrom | 49.4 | 48.3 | 48.5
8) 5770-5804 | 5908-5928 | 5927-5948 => 0.83 angstrom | 46.9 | 46.4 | 48.6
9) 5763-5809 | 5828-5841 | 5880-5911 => -1.41 angstrom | 47.7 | 50.4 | 42.7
